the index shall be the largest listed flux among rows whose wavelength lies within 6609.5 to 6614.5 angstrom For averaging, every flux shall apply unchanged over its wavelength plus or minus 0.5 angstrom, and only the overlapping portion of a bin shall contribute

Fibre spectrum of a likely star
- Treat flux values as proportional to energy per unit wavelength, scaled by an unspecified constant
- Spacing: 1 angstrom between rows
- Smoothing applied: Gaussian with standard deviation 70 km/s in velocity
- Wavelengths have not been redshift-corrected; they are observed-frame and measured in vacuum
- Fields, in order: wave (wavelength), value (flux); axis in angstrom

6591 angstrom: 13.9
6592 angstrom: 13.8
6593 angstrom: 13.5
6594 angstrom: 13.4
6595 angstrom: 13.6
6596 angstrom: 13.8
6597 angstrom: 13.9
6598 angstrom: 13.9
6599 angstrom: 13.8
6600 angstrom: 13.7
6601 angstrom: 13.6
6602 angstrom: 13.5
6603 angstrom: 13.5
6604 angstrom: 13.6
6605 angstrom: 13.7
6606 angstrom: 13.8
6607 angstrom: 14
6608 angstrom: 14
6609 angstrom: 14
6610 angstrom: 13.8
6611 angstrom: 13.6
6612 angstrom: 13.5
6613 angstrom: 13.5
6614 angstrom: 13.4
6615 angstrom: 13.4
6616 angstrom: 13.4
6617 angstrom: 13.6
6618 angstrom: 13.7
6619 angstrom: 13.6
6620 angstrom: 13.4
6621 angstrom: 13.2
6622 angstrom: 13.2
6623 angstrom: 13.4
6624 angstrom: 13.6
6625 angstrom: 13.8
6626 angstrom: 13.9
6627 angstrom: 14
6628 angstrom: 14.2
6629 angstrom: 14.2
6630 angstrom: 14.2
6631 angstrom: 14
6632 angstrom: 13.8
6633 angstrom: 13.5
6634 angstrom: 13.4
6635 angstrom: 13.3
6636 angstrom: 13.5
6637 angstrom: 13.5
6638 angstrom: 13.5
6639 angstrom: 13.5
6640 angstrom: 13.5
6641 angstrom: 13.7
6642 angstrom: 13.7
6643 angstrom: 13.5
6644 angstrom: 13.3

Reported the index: 13.8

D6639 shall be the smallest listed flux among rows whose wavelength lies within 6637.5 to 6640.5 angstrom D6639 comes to 13.5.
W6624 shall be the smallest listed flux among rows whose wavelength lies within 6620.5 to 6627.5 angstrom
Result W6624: 13.2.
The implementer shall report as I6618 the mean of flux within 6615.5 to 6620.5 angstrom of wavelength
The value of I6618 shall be 13.5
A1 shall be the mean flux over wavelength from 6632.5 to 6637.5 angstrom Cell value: 13.4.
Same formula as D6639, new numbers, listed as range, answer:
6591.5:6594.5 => 13.4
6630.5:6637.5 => 13.3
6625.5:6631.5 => 13.9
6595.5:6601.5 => 13.6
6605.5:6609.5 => 13.8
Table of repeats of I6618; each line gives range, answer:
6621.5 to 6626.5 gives 13.6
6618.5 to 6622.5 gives 13.3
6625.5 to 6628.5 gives 14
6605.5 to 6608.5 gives 13.9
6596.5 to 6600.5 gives 13.8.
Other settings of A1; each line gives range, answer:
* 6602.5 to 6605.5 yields 13.6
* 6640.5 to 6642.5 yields 13.7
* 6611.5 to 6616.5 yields 13.4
